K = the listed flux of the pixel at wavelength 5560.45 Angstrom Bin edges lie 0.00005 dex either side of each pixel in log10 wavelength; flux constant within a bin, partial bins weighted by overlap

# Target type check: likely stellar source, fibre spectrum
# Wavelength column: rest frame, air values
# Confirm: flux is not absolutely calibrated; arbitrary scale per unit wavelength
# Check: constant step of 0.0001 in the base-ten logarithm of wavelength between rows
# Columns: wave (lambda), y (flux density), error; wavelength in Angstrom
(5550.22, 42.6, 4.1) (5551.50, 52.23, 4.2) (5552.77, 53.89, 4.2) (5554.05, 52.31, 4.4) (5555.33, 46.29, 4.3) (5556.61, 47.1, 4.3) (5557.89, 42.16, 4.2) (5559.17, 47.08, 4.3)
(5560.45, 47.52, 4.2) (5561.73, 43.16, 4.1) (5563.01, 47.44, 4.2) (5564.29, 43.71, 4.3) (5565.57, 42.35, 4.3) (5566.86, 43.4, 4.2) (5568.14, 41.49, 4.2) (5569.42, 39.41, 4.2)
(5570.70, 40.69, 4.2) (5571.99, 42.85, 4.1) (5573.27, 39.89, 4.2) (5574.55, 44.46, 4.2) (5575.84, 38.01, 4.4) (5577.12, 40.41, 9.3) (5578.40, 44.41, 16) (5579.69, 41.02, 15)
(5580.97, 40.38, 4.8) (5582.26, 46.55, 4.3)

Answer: 47.52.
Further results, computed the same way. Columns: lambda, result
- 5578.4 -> 44.41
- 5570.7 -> 40.69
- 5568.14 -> 41.49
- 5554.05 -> 52.31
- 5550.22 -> 42.6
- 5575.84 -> 38.01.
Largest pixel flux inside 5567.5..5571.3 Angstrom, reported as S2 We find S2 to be 41.49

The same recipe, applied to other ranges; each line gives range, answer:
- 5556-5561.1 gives 47.52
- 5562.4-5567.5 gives 47.44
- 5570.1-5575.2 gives 44.46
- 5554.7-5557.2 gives 47.1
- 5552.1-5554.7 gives 53.89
